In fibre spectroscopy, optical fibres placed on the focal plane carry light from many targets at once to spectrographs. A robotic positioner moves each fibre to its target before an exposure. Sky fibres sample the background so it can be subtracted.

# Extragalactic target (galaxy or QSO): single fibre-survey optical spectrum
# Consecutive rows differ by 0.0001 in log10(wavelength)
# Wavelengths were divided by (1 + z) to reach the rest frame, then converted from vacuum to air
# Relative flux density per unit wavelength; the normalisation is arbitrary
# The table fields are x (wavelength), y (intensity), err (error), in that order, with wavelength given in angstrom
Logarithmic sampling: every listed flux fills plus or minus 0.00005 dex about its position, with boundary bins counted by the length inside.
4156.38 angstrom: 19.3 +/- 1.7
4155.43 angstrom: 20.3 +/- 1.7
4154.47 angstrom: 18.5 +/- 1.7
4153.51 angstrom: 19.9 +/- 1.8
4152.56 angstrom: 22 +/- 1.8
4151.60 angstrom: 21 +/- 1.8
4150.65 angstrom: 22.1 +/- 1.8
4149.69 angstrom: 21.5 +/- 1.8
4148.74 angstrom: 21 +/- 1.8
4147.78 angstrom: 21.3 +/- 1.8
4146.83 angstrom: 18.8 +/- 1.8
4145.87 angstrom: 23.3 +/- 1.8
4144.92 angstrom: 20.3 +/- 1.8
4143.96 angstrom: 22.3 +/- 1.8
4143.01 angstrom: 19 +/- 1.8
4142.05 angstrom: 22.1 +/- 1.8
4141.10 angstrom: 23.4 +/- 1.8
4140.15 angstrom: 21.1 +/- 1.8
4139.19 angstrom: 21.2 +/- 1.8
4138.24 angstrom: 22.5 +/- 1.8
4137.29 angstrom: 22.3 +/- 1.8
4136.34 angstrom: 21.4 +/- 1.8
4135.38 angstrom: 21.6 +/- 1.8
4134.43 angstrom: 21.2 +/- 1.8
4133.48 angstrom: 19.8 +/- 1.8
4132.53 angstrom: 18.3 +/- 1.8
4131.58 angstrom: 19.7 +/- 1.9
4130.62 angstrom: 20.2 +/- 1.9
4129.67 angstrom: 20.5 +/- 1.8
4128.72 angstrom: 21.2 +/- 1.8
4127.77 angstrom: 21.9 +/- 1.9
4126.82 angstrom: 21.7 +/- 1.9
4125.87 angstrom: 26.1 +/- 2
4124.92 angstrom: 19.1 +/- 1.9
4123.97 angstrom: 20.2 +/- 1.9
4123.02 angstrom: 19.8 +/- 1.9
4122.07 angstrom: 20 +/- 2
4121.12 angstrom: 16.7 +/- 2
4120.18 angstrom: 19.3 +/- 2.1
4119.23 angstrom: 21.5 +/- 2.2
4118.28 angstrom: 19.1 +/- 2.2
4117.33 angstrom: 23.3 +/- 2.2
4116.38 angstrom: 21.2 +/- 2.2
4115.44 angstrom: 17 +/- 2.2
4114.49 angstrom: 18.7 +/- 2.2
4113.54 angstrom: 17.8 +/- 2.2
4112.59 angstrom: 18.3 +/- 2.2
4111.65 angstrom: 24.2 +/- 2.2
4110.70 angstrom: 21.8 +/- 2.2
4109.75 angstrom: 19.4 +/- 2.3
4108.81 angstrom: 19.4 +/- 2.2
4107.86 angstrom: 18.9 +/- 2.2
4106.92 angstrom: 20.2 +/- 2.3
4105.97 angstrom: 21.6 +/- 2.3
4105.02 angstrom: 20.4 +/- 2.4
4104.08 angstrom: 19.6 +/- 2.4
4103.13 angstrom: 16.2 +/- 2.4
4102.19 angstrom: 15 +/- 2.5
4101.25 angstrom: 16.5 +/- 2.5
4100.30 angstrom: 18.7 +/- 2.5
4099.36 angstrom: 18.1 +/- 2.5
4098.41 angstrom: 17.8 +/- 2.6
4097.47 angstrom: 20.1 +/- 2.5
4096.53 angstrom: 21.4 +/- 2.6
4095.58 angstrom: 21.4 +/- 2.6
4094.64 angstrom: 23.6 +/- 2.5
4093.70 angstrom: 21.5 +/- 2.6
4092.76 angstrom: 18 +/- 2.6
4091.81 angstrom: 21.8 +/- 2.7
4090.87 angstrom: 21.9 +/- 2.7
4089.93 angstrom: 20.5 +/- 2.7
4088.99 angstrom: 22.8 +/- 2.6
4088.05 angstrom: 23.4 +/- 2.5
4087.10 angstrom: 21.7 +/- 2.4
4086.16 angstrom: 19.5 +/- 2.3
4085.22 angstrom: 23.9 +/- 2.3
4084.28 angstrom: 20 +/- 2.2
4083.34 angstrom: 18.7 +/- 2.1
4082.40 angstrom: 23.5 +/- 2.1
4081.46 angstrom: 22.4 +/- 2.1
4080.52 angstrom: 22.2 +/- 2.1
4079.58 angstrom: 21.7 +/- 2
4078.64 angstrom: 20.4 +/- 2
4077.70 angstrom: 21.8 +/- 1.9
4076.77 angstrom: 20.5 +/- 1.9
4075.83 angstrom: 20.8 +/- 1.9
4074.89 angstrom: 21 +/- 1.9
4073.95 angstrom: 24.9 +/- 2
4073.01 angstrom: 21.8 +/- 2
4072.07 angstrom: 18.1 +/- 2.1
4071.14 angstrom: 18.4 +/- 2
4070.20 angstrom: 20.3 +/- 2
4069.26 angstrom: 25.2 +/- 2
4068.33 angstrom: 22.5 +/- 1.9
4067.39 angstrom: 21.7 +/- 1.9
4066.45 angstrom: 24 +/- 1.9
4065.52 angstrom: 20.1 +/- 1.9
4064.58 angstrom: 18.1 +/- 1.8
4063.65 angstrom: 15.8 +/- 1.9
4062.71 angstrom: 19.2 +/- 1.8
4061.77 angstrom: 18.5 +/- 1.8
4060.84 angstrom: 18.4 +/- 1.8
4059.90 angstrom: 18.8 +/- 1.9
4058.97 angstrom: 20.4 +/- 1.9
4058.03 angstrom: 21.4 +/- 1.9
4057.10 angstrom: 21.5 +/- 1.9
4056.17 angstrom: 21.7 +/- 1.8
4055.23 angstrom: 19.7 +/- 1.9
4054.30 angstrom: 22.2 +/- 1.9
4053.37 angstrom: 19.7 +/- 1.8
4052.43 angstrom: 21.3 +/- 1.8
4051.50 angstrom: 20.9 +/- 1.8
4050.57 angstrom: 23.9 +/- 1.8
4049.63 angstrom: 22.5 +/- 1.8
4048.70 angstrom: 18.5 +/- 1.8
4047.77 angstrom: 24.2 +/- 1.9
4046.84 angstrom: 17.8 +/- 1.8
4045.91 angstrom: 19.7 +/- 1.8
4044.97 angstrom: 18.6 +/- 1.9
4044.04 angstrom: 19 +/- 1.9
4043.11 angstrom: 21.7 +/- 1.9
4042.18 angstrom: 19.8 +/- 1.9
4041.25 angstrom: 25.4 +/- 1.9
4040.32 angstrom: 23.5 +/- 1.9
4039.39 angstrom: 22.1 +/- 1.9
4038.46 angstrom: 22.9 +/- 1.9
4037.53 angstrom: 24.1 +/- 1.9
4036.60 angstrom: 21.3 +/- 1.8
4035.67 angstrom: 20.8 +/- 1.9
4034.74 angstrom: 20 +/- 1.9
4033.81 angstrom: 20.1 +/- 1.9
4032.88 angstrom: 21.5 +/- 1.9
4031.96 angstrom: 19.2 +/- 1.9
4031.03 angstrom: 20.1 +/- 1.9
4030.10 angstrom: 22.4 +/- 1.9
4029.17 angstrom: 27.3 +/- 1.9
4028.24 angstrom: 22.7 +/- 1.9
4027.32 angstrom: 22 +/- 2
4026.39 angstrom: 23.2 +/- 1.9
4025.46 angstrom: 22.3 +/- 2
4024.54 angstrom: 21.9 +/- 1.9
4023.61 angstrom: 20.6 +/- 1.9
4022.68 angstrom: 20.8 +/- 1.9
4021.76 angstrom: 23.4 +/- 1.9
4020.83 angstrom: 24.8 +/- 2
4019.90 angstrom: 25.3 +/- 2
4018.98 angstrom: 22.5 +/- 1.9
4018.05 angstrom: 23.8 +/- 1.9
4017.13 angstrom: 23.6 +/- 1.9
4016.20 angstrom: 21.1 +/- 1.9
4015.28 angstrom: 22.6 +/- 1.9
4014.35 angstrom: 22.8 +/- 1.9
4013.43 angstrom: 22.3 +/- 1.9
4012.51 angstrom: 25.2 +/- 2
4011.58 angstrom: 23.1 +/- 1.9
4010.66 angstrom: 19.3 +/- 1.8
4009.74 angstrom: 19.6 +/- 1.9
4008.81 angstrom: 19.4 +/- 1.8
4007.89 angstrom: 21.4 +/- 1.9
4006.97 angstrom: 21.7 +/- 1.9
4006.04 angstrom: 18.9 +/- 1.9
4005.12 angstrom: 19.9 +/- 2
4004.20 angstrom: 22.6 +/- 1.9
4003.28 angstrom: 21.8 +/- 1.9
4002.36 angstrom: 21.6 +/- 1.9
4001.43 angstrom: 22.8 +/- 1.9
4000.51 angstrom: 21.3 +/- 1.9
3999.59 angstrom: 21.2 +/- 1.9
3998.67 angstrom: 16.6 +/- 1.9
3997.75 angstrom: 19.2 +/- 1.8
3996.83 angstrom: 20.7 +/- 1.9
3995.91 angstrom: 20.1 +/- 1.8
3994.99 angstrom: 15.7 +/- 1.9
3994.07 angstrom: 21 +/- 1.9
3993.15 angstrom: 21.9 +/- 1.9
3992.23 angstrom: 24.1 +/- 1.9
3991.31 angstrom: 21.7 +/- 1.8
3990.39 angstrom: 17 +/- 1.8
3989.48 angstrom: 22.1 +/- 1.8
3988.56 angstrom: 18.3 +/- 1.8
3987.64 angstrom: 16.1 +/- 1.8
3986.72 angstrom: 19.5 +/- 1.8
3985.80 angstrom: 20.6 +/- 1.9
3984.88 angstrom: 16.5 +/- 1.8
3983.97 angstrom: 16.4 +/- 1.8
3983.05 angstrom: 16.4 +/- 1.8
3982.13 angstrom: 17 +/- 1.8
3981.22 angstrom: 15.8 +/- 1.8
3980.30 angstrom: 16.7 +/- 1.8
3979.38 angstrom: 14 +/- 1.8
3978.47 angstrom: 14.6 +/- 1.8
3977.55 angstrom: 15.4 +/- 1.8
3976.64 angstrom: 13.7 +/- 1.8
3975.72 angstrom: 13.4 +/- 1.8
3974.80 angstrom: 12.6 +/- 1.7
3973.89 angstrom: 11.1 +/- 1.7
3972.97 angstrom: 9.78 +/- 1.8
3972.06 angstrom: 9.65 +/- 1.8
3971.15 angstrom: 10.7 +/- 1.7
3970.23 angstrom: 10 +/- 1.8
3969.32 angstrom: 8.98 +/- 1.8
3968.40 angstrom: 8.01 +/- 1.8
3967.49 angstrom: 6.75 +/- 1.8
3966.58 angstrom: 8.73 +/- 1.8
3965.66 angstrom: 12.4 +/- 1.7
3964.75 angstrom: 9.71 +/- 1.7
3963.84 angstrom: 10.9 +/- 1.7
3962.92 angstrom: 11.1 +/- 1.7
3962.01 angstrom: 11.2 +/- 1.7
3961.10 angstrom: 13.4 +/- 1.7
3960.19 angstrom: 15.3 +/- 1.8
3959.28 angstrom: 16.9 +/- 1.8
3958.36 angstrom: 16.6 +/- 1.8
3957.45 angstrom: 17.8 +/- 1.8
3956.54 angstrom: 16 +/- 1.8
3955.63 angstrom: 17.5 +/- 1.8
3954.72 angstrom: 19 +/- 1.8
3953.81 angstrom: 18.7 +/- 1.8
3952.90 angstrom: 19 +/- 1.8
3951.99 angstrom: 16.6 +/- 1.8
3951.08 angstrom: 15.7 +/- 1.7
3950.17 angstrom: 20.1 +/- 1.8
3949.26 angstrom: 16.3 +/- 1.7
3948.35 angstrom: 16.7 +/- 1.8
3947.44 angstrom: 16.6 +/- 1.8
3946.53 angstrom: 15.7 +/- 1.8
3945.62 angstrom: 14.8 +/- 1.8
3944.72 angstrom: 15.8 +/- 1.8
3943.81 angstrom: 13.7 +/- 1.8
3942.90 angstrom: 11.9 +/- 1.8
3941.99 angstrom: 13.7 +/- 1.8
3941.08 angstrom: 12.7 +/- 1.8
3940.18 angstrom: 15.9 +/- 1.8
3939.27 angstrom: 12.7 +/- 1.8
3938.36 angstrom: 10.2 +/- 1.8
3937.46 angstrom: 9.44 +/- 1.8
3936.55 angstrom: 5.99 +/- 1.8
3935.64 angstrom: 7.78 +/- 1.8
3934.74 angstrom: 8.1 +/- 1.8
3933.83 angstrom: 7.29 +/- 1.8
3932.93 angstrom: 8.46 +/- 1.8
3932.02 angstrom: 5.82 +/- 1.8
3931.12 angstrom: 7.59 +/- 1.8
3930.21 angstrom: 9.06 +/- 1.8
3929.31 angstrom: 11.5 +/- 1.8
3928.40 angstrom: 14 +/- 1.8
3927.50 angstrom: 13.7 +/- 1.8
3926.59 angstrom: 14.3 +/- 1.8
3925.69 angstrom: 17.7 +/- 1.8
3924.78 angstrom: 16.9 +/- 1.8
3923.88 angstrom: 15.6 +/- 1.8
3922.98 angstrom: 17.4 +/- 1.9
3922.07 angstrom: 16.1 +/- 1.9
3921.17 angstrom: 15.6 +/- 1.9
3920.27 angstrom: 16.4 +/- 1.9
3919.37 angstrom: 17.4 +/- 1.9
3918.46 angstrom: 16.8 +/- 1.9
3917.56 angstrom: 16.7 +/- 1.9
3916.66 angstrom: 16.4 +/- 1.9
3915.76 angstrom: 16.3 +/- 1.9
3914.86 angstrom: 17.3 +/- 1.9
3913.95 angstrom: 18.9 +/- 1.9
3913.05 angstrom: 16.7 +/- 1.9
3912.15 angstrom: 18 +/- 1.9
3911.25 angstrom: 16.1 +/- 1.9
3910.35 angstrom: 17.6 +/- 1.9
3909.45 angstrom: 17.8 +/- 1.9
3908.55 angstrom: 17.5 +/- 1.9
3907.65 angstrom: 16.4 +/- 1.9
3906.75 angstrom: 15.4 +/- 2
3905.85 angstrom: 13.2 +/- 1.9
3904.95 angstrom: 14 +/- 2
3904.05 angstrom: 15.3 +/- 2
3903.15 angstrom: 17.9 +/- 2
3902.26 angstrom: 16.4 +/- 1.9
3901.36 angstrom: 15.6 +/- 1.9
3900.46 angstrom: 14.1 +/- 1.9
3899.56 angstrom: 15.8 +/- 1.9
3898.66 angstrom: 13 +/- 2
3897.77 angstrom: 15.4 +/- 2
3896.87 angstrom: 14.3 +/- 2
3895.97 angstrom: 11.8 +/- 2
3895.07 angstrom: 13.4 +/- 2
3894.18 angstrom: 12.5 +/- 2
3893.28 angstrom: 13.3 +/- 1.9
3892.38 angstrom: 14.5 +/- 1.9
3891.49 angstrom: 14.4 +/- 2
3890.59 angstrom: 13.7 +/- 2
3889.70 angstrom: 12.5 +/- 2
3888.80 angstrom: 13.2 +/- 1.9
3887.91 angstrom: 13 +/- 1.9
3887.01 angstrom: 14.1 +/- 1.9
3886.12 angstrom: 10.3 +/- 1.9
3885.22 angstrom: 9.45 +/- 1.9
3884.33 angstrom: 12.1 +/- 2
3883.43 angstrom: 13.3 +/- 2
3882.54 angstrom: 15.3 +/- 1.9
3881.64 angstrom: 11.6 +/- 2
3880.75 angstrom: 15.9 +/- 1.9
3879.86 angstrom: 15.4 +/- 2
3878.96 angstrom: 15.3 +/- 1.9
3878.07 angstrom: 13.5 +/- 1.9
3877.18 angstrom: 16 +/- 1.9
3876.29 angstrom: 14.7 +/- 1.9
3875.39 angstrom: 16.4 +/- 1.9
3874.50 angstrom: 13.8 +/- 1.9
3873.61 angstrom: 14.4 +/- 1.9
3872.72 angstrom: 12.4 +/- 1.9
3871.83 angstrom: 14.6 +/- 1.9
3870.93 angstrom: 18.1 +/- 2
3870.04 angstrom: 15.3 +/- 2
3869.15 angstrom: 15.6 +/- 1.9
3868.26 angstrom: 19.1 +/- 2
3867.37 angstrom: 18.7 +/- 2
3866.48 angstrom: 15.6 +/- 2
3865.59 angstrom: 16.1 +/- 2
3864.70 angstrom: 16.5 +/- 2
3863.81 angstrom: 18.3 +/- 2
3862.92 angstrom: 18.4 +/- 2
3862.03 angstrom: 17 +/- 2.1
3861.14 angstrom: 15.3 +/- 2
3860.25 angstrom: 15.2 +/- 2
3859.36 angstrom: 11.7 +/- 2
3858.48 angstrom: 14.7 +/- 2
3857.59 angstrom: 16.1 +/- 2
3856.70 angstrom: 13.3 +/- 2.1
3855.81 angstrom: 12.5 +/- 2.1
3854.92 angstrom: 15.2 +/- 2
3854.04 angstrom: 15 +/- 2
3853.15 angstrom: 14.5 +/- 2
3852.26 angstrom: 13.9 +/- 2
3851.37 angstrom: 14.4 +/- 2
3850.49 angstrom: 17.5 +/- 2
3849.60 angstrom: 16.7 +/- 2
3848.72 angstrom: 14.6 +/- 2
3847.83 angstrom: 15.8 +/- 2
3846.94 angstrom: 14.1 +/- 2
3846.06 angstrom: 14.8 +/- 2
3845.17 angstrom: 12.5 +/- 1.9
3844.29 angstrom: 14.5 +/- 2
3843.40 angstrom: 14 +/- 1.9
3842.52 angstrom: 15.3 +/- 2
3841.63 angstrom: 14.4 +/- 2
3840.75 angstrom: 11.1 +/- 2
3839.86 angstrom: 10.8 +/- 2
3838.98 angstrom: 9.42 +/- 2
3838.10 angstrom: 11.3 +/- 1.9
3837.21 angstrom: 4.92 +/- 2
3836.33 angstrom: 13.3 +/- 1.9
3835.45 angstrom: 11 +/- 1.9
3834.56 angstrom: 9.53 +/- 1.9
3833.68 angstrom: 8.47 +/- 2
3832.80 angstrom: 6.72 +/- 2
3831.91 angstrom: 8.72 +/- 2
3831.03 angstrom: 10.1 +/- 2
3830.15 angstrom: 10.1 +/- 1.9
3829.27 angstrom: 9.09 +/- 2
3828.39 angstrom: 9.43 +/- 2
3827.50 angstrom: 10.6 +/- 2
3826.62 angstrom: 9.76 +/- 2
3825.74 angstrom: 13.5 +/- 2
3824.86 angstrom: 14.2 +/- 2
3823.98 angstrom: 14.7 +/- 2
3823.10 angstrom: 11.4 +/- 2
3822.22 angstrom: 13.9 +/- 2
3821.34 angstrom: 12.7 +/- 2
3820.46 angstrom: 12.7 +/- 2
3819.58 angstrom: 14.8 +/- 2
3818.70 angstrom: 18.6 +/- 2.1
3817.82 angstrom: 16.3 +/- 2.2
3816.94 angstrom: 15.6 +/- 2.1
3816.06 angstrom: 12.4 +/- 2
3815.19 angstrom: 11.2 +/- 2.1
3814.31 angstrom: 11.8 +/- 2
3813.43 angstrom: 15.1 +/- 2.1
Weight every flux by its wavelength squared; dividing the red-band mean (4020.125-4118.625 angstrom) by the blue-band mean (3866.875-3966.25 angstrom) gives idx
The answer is 1.56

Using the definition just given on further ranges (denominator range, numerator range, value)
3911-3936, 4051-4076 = 1.57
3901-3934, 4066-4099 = 1.54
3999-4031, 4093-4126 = 0.93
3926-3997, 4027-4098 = 1.56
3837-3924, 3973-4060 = 1.47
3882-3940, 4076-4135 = 1.62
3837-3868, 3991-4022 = 1.61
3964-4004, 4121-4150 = 1.40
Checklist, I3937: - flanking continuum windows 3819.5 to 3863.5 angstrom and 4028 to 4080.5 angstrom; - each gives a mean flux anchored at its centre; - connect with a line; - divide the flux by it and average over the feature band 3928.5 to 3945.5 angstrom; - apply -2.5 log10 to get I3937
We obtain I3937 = 0.488 mag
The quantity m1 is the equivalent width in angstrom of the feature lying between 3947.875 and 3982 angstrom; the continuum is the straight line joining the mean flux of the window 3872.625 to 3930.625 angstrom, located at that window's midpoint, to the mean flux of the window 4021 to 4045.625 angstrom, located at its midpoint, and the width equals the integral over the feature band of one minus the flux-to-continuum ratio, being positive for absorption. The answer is 8.08 angstrom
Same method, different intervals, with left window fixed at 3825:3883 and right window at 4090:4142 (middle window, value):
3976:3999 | -1.3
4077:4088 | -1.2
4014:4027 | -3.5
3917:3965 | 5.7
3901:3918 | -1.6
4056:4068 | -0.7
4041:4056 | -1.9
